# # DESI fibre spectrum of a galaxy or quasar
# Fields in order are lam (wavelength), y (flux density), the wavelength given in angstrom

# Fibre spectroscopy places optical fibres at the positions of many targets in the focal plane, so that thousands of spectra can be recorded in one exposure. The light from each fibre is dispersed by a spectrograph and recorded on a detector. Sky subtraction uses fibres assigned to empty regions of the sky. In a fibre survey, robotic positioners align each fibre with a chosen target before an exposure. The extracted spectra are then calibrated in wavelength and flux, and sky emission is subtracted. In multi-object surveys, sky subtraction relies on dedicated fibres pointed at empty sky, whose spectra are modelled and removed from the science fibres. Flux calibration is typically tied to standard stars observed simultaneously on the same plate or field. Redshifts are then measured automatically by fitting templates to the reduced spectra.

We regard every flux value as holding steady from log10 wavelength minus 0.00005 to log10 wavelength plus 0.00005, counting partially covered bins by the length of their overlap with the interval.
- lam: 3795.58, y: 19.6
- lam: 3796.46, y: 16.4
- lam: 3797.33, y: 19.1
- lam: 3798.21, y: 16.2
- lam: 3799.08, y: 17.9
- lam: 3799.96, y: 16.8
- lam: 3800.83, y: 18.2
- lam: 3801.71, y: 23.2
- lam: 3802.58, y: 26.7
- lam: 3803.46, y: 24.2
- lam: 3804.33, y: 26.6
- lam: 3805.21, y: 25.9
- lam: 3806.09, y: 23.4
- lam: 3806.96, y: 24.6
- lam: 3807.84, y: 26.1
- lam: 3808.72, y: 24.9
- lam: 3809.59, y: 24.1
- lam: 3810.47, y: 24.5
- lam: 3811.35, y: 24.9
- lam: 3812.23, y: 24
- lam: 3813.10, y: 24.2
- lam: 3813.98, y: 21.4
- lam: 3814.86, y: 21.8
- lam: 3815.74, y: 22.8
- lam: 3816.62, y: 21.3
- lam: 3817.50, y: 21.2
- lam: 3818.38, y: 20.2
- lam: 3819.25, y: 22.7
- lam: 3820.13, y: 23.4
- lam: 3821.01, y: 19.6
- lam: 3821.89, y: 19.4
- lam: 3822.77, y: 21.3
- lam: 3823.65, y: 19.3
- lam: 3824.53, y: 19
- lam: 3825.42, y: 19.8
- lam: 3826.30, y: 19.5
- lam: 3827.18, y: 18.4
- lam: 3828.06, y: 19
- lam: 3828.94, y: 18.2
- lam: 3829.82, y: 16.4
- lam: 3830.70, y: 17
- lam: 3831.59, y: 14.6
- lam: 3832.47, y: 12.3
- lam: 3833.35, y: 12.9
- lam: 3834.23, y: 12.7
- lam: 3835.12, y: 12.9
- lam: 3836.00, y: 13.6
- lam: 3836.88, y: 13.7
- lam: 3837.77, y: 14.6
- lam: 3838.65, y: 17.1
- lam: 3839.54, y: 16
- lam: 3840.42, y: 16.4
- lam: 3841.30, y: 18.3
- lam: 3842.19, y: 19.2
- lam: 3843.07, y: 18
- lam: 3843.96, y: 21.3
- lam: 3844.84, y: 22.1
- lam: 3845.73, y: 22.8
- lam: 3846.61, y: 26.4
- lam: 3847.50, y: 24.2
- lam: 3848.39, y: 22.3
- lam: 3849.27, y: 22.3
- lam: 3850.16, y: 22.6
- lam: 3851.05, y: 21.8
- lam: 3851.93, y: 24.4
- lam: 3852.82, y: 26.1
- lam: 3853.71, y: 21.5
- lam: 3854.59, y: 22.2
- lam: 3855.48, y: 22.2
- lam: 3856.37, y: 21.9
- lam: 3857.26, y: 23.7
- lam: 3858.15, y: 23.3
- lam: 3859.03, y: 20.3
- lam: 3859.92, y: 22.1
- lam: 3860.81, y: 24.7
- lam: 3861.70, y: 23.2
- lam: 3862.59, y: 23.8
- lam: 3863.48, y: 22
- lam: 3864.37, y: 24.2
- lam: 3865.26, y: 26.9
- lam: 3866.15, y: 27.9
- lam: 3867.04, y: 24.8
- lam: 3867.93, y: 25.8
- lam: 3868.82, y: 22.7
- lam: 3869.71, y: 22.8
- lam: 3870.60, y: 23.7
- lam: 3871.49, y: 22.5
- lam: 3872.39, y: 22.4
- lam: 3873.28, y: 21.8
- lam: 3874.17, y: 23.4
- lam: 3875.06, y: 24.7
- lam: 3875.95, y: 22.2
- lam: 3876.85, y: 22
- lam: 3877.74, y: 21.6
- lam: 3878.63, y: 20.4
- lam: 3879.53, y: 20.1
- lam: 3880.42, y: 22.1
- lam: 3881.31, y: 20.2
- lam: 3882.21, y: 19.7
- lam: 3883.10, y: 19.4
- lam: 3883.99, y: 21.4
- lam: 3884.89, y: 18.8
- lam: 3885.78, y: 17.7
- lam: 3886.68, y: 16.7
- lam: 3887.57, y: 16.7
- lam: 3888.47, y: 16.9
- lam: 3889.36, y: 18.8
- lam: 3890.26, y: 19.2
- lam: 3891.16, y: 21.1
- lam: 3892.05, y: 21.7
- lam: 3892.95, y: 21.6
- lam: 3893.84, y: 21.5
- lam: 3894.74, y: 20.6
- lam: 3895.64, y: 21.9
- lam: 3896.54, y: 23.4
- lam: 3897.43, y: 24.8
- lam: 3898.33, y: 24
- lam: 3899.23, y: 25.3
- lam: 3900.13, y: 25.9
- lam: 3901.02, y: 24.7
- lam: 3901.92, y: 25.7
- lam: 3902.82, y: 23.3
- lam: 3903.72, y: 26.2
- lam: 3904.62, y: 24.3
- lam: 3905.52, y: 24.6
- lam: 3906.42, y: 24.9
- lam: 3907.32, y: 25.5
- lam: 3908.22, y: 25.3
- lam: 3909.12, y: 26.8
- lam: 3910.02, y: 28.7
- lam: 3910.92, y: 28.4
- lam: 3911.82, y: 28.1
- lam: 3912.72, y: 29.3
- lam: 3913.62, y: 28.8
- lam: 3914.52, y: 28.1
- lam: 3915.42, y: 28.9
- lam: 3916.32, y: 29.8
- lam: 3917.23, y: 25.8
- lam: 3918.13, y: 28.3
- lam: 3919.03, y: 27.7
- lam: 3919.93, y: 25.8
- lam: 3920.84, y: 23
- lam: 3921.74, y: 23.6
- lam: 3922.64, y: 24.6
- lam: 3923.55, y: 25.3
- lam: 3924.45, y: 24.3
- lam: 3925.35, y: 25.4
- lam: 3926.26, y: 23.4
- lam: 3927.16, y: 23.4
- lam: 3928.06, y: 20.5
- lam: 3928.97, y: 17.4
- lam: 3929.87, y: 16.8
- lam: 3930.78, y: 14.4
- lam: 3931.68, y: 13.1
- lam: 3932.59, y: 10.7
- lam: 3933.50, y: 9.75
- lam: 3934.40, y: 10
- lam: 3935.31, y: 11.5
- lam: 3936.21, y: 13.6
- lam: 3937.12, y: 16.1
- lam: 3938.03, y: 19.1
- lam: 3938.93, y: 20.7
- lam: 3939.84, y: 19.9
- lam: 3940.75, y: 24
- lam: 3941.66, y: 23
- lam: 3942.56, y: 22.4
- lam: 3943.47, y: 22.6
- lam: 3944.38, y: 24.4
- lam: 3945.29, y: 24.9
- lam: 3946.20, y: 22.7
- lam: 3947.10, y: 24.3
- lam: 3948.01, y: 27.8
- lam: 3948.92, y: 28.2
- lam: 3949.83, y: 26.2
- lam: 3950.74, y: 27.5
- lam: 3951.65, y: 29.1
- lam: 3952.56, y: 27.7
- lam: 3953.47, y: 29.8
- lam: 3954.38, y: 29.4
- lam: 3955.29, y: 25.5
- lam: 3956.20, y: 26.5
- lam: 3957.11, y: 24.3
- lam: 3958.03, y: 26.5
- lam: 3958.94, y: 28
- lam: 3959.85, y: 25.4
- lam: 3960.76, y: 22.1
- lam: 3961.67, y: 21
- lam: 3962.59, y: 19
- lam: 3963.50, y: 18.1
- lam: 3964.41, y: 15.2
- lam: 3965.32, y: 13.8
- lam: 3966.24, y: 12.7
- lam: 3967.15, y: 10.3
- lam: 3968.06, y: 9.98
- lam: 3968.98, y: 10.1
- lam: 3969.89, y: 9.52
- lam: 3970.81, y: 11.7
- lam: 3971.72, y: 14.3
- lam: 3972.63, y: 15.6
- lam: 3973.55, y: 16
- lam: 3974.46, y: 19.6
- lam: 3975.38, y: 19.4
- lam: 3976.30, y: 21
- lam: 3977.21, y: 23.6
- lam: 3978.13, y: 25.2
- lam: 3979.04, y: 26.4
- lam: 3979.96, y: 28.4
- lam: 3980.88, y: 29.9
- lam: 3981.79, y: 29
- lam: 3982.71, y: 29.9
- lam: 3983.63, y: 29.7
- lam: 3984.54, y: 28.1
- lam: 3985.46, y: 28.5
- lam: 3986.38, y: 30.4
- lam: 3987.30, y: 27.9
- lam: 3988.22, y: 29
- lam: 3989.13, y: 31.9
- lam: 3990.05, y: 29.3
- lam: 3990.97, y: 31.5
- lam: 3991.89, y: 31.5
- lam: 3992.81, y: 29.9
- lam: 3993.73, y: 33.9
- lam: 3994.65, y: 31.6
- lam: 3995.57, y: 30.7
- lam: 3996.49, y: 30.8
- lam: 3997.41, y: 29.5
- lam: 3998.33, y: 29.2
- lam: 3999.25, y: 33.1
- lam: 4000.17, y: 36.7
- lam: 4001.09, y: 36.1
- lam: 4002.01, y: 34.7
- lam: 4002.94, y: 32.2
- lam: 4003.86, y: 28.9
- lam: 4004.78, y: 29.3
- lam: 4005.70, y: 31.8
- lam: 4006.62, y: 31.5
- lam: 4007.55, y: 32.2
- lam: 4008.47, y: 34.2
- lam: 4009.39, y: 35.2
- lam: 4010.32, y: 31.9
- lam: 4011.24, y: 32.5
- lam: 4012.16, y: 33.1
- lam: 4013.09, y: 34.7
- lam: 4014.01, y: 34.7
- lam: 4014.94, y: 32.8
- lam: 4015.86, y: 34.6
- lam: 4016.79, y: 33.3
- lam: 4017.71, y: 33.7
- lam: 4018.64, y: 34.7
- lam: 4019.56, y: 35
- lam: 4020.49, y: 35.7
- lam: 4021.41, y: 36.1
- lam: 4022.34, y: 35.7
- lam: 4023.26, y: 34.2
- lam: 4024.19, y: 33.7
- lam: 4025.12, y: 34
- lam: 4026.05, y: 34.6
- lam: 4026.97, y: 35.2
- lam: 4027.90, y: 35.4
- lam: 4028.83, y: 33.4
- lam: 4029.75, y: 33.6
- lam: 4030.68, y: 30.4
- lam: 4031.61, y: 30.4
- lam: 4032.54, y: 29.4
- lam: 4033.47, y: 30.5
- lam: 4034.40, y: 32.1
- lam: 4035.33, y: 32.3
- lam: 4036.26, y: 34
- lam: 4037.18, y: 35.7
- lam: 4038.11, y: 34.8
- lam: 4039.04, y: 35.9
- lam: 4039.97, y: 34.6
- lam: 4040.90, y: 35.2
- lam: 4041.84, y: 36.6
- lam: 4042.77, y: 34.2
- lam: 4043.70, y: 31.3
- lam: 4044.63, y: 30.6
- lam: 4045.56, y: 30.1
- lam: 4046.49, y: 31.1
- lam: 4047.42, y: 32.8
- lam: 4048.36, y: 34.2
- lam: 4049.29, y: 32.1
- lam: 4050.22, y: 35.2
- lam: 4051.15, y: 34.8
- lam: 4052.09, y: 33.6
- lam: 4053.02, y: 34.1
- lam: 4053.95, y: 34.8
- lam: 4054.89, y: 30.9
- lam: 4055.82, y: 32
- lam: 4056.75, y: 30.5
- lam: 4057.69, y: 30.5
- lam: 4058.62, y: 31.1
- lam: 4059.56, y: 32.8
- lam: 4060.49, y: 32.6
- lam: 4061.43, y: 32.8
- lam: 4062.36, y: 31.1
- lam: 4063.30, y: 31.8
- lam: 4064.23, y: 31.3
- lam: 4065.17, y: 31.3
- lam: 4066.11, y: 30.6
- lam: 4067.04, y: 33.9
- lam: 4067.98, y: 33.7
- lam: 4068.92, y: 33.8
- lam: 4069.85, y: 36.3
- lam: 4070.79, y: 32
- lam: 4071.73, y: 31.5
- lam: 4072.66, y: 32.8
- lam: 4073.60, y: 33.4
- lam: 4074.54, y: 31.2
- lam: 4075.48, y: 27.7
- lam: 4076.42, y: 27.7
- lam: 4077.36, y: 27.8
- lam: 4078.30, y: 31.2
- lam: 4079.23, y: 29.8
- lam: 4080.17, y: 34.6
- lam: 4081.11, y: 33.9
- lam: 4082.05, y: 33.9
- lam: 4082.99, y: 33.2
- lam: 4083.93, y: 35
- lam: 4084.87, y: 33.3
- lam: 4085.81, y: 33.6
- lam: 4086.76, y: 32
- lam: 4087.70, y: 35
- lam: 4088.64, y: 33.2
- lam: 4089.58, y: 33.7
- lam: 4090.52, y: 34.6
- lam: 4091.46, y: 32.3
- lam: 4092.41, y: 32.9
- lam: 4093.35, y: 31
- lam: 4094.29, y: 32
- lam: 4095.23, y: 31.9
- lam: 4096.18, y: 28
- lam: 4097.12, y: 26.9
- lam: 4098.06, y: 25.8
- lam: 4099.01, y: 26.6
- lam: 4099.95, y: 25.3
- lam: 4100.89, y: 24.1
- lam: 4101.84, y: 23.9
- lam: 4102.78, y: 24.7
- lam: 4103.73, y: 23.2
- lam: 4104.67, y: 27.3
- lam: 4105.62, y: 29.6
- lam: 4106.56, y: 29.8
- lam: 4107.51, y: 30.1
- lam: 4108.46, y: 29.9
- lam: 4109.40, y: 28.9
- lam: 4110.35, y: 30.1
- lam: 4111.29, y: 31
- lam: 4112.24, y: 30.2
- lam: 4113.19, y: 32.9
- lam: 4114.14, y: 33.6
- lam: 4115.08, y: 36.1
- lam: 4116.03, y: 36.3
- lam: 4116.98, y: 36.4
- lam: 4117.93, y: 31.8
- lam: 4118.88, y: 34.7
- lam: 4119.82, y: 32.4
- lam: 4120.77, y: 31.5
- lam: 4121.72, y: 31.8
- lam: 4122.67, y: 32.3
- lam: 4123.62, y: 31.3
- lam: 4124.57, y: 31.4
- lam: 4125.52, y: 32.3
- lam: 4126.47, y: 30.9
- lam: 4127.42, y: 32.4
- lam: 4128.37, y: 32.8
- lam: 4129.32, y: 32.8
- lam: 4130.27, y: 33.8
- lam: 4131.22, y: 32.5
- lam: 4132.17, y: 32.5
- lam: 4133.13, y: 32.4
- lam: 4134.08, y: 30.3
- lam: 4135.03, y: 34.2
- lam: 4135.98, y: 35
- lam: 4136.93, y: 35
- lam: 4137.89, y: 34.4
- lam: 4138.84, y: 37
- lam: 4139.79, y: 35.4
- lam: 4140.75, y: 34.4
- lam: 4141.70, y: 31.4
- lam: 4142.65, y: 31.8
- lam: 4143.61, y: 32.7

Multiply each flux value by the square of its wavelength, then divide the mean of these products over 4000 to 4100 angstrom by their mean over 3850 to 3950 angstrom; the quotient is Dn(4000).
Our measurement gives 1.56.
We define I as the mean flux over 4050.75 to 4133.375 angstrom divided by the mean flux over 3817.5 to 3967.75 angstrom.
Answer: 1.45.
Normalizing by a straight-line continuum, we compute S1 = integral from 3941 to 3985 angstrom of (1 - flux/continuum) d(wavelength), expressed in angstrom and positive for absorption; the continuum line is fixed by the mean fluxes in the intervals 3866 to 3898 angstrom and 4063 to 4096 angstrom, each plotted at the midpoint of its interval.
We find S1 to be 5.9 angstrom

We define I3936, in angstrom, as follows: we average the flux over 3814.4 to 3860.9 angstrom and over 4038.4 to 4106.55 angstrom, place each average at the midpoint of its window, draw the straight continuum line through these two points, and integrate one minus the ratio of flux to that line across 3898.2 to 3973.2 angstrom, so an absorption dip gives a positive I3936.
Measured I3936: 7.2 angstrom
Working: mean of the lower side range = 19.8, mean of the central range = 22.2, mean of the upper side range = 31.6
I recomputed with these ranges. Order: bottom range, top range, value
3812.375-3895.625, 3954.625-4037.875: 1.37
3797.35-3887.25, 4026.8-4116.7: 1.51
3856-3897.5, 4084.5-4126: 1.41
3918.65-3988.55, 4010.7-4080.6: 1.51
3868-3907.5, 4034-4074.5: 1.49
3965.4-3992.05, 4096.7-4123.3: 1.33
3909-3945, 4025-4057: 1.50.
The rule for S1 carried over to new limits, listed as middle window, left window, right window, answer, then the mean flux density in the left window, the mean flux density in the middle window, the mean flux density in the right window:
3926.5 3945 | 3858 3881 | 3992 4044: 6.6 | 23.1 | 17.8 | 33.2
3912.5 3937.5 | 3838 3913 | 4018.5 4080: 4.0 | 22.6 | 21.3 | 32.8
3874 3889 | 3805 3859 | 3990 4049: 2.3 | 20.5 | 20.2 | 33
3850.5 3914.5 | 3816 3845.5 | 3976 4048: -3.3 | 18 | 23.1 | 32.1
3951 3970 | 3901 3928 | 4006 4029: 5.5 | 26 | 20.9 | 34.1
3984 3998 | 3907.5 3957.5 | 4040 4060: -1.1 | 23.4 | 30.3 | 32.8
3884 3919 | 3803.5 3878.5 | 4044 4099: 0.3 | 21.4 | 24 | 32.1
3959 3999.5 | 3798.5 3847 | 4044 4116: 5.0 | 20.1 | 23.7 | 31.3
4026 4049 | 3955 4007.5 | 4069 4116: -4.1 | 25.3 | 33.1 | 30.8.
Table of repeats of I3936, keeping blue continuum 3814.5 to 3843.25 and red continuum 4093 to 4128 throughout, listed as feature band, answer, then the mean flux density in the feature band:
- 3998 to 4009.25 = -3.10 angstrom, 32.6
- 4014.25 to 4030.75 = -4.96 angstrom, 34.3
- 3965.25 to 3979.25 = 4.71 angstrom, 16.1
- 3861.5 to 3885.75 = -3.23 angstrom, 22.5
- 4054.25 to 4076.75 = -2.85 angstrom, 31.8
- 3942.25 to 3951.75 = -0.93 angstrom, 25.4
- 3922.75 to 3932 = 0.65 angstrom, 20.7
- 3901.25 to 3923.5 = -5.00 angstrom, 26.4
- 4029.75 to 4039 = -1.89 angstrom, 32.4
